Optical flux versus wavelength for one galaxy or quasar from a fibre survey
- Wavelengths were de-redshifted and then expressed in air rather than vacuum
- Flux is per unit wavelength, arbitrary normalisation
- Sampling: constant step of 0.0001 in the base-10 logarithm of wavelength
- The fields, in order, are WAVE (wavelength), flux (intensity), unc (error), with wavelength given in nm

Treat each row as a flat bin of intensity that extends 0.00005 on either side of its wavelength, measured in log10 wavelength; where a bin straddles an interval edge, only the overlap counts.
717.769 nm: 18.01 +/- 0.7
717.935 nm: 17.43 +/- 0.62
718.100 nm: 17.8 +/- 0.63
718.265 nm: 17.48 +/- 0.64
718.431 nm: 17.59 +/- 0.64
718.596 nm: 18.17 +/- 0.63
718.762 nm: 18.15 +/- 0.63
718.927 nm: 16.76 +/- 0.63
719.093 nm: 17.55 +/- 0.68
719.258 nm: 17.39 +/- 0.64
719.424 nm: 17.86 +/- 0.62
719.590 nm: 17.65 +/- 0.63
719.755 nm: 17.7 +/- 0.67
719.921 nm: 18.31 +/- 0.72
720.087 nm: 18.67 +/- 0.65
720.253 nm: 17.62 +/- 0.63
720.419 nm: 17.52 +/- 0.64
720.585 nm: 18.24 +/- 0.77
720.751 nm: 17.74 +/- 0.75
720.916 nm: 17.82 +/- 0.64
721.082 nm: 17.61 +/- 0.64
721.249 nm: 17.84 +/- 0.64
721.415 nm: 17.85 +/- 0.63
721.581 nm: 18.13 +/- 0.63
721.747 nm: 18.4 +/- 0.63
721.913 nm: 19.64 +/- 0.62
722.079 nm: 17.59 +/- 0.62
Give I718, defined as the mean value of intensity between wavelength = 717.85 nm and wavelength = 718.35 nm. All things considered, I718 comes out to 17.6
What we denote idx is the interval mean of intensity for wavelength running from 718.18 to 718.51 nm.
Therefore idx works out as 17.5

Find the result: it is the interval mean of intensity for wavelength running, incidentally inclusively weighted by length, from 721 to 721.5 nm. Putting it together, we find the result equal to 17.7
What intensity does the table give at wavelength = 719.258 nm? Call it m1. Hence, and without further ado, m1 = 17.39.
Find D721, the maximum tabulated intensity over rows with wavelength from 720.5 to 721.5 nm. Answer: 18.24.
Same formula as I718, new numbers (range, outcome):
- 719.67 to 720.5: 18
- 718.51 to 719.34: 17.6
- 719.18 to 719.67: 17.6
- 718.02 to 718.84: 17.8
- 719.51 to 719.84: 17.7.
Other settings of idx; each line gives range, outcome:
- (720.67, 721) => 17.8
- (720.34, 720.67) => 17.9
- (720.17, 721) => 17.8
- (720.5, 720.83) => 18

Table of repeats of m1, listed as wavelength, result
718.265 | 17.48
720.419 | 17.52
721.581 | 18.13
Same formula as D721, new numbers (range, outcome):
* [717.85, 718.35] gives 17.8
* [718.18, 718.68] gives 18.17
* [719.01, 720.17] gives 18.67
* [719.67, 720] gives 18.31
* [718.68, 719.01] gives 18.15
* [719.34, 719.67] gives 17.86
